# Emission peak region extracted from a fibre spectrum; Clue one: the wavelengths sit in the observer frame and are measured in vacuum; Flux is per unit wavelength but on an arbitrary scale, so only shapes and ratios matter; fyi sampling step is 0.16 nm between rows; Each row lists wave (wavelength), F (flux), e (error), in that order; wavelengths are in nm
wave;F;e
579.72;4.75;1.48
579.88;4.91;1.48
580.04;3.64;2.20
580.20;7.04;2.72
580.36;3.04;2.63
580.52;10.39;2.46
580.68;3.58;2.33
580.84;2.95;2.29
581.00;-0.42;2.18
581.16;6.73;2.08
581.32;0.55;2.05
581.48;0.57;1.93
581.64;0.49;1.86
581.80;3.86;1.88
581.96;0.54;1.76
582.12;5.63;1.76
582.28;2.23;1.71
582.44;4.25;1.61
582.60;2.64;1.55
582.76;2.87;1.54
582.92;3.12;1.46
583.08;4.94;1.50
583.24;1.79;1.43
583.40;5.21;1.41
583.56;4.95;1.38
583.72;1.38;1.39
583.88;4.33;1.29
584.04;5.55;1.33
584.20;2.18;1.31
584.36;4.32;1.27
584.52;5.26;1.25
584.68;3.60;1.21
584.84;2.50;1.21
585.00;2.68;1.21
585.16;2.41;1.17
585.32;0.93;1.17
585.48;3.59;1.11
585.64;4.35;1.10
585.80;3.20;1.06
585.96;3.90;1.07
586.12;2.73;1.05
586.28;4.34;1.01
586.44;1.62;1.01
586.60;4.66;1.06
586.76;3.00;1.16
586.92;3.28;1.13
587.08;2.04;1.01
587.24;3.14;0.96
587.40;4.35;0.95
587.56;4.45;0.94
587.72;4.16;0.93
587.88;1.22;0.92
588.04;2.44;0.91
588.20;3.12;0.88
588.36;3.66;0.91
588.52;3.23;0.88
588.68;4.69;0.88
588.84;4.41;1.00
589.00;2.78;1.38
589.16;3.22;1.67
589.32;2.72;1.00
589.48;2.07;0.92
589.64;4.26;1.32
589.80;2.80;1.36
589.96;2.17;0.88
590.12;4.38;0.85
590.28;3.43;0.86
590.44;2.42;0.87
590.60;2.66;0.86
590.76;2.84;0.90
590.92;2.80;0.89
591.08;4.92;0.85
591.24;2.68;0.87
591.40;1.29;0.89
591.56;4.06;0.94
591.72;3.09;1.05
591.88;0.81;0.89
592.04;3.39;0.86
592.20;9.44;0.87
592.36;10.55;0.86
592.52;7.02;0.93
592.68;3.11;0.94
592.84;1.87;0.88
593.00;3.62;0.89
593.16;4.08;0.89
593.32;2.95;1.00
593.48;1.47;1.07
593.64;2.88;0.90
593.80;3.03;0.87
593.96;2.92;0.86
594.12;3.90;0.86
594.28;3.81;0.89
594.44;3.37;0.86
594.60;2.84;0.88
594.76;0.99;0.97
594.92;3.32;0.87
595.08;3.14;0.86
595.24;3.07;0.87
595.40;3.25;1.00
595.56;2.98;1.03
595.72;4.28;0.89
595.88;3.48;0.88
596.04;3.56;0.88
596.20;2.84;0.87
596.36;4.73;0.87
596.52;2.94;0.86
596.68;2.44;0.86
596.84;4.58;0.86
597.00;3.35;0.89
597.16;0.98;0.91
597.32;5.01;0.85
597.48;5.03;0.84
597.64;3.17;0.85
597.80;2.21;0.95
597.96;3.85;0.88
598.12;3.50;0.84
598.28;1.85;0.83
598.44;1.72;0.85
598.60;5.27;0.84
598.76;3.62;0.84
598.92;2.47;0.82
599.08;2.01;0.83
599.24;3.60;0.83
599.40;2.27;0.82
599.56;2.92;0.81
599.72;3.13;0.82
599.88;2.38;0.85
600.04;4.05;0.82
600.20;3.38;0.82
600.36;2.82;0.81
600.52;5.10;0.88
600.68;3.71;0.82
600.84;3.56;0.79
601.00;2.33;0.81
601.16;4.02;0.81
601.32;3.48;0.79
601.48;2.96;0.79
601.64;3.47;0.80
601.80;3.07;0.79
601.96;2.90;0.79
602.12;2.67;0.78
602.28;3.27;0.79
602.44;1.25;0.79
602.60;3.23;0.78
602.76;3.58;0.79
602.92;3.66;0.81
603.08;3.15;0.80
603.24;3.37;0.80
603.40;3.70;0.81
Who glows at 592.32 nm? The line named H-beta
